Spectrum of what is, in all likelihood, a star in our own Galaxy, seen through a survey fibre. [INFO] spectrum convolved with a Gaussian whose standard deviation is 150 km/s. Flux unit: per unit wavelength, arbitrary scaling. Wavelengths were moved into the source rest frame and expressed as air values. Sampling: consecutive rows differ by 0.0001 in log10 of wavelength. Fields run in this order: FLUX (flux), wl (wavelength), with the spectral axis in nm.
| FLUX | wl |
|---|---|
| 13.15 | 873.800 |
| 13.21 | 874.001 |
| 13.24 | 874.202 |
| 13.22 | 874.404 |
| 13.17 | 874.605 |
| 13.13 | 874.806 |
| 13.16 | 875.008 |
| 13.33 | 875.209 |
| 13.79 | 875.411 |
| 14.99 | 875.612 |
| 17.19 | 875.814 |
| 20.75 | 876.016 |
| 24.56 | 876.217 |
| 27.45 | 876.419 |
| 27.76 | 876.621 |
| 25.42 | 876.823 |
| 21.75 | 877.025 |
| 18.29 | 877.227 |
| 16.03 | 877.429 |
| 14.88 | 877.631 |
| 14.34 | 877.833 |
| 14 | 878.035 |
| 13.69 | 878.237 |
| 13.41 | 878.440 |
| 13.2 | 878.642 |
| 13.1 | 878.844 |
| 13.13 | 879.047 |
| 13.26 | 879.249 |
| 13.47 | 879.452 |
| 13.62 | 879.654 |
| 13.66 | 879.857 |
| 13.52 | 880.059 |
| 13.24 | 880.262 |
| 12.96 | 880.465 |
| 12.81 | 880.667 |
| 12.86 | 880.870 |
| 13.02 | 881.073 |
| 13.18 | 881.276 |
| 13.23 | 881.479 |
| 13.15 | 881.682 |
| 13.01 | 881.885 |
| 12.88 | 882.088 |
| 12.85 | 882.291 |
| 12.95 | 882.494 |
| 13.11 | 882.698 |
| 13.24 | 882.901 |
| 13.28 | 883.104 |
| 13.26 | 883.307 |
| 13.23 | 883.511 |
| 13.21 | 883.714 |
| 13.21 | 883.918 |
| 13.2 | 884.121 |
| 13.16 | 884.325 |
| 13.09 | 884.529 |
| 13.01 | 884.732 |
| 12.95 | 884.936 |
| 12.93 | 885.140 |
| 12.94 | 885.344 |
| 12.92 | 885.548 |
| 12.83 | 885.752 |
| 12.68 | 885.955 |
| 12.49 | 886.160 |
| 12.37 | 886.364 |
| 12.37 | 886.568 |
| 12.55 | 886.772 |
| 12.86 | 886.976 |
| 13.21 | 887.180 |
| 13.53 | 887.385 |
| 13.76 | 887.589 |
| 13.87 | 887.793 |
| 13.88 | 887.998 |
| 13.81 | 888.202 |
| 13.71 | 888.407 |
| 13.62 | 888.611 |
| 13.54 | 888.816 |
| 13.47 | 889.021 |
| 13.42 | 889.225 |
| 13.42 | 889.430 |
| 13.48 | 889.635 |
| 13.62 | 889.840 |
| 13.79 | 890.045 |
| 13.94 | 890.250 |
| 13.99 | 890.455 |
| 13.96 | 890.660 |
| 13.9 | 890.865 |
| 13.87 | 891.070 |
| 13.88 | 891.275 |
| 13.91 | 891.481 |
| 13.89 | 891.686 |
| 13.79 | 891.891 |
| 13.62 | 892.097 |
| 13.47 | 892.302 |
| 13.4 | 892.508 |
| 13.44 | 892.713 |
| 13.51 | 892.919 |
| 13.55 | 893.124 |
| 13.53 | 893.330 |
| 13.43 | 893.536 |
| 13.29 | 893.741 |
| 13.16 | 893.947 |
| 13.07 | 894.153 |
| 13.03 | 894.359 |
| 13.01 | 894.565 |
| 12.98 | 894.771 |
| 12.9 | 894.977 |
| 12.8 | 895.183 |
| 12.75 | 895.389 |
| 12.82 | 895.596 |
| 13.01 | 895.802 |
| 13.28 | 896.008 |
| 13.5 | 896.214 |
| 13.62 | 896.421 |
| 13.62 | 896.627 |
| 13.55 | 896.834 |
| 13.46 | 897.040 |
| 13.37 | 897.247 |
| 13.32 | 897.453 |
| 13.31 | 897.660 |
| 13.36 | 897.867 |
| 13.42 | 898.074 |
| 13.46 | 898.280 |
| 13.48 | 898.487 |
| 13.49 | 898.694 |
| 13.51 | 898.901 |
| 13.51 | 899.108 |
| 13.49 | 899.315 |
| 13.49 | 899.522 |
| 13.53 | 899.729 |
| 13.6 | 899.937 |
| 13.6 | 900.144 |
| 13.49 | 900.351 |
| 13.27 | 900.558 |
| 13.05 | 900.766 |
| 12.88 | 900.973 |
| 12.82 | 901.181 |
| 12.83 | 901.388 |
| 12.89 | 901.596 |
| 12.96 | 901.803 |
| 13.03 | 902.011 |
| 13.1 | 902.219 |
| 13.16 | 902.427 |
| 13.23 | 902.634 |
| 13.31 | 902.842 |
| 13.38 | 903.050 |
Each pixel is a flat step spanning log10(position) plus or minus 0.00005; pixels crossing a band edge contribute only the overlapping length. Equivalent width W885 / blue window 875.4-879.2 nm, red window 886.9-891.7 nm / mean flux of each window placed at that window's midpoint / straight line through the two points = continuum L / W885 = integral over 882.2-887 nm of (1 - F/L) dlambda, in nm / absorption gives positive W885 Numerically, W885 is 0.74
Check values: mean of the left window 17.8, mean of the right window 13.7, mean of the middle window 12.9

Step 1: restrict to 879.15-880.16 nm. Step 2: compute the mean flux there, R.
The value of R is 13.5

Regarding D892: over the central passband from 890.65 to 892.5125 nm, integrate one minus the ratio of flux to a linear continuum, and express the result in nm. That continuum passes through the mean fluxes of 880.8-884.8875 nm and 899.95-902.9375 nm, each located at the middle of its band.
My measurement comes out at -0.094 nm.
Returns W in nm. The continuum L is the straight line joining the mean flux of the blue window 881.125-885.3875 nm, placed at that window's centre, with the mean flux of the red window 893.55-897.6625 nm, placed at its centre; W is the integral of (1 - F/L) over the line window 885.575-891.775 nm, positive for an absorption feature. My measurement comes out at -0.14 nm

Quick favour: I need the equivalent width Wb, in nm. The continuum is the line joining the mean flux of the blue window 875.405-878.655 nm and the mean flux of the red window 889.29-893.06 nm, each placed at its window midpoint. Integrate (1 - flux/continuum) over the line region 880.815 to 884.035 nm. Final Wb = 0.70 nm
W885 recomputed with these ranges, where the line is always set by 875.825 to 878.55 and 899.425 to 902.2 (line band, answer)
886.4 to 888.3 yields 0.39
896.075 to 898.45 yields 0.11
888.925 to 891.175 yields 0.32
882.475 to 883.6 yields 0.29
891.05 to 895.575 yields 0.53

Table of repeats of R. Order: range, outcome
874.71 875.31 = 13.2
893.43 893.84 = 13.4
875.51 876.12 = 17.7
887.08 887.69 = 13.5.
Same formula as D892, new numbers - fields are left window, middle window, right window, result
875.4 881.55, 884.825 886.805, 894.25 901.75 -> 0.30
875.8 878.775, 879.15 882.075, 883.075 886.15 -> 0.54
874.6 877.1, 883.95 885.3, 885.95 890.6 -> 0.18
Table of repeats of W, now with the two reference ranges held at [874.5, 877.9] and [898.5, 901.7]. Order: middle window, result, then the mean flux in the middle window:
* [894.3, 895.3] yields 0.102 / 12.9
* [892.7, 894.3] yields 0.143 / 13.4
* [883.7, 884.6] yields 0.186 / 13.2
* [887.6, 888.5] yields 0.114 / 13.8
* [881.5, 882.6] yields 0.262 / 13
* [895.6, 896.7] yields 0.060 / 13.4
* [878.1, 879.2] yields 0.275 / 13.3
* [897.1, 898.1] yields 0.034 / 13.3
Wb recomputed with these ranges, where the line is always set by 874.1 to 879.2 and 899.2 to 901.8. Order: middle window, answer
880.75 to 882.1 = 0.246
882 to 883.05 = 0.185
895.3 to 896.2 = 0.058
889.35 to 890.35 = 0.075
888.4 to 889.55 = 0.106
